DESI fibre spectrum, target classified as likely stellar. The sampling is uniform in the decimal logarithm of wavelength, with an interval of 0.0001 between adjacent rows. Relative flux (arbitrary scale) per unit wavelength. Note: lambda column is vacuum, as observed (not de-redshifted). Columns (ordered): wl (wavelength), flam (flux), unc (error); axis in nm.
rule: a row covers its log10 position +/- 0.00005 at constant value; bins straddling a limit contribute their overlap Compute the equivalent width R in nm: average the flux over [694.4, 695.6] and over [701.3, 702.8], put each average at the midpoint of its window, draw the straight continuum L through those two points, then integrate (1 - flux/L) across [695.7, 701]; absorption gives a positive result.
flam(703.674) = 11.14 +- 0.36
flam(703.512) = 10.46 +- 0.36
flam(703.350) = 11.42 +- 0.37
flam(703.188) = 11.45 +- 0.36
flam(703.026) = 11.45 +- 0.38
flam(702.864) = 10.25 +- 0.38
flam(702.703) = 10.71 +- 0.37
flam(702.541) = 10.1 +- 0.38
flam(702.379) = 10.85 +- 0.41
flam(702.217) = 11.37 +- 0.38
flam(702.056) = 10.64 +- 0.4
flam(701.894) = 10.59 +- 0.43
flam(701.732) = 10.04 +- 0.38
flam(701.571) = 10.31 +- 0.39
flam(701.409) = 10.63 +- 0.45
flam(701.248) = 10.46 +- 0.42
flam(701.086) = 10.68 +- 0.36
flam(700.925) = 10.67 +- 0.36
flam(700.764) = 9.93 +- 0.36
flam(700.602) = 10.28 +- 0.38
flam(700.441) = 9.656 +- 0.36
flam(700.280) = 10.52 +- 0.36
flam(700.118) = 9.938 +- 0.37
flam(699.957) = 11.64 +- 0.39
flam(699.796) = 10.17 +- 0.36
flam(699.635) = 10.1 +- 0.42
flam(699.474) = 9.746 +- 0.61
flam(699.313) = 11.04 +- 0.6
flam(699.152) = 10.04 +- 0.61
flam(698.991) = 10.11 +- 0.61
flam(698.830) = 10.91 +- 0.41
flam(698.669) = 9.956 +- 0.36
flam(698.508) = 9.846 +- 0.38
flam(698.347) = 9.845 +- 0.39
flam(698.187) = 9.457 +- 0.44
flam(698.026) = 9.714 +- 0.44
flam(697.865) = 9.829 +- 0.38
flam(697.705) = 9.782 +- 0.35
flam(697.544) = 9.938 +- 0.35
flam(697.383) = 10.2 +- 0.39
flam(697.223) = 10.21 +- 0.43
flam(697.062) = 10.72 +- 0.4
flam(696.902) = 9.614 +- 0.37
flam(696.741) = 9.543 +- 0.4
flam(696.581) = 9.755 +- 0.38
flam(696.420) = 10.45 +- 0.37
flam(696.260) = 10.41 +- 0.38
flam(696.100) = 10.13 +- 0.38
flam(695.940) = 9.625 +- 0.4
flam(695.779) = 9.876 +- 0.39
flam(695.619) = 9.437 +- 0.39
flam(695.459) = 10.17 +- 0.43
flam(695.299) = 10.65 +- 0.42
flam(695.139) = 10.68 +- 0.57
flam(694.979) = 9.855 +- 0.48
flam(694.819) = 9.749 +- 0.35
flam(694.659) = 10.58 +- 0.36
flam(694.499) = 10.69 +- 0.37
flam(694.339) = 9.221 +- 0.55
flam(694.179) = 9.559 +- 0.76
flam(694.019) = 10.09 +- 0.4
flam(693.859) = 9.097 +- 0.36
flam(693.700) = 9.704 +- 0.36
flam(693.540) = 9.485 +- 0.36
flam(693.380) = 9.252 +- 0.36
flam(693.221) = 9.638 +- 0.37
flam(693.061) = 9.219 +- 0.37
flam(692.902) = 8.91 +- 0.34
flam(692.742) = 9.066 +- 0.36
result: 0.16 nm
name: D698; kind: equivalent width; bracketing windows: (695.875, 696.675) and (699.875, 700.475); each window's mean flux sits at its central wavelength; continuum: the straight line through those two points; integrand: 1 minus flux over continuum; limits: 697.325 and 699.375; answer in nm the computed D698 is 0.05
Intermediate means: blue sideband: 10.1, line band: 10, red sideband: 10.5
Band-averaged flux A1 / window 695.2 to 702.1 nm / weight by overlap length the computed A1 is 10.2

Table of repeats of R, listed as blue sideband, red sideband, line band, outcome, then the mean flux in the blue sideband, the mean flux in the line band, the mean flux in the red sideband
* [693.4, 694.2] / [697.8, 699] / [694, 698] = -0.11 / 9.56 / 10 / 9.95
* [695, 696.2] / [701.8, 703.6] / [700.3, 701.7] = 0.04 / 10.1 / 10.3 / 10.8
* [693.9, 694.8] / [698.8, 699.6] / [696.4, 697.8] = 0.02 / 9.96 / 10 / 10.3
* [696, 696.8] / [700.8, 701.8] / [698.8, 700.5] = 0.00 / 10.1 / 10.3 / 10.5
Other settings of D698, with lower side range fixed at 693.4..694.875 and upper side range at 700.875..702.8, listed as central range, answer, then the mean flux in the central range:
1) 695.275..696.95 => 0.00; 9.95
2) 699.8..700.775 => 0.01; 10.3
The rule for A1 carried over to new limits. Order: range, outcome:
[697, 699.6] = 10.1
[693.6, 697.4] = 10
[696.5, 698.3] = 9.89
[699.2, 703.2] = 10.5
